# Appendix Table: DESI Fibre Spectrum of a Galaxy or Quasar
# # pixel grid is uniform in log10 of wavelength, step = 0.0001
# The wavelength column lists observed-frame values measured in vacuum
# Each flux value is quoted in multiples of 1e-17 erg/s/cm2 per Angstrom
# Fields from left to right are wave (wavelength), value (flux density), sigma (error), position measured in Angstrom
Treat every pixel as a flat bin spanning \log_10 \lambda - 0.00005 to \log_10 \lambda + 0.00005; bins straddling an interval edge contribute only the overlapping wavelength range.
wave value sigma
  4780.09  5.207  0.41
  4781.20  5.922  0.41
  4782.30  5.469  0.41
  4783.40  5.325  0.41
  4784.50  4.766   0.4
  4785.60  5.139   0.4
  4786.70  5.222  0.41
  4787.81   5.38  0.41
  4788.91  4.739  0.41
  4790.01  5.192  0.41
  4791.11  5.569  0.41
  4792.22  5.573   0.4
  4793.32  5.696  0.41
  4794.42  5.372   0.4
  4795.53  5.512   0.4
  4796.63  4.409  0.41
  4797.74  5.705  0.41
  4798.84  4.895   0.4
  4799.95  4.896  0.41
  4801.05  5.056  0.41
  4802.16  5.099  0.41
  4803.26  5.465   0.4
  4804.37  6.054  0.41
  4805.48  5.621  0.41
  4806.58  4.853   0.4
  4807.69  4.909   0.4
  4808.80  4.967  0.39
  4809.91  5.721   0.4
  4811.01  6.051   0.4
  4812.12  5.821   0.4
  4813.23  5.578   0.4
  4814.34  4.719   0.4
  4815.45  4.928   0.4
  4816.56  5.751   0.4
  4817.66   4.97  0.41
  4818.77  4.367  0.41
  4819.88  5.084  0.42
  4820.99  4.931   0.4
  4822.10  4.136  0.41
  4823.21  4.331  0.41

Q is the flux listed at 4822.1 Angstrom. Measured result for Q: 4.136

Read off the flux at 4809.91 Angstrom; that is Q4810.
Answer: 5.721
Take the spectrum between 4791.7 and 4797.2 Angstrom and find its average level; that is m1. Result 5.31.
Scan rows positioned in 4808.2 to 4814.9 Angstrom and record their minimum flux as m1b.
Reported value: 4.719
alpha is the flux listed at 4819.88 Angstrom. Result 5.084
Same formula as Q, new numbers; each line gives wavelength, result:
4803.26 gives 5.465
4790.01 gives 5.192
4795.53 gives 5.512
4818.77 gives 4.367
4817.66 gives 4.97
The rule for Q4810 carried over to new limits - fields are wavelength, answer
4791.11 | 5.569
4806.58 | 4.853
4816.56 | 5.751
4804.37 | 6.054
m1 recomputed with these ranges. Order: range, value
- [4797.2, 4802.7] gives 5.13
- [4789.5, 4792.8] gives 5.45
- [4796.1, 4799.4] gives 5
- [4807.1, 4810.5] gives 5.21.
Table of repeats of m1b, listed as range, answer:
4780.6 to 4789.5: 4.739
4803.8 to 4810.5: 4.853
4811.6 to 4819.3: 4.367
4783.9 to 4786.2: 4.766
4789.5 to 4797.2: 4.409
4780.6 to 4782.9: 5.469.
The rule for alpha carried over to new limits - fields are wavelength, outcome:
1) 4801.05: 5.056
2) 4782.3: 5.469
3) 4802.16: 5.099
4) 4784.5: 4.766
